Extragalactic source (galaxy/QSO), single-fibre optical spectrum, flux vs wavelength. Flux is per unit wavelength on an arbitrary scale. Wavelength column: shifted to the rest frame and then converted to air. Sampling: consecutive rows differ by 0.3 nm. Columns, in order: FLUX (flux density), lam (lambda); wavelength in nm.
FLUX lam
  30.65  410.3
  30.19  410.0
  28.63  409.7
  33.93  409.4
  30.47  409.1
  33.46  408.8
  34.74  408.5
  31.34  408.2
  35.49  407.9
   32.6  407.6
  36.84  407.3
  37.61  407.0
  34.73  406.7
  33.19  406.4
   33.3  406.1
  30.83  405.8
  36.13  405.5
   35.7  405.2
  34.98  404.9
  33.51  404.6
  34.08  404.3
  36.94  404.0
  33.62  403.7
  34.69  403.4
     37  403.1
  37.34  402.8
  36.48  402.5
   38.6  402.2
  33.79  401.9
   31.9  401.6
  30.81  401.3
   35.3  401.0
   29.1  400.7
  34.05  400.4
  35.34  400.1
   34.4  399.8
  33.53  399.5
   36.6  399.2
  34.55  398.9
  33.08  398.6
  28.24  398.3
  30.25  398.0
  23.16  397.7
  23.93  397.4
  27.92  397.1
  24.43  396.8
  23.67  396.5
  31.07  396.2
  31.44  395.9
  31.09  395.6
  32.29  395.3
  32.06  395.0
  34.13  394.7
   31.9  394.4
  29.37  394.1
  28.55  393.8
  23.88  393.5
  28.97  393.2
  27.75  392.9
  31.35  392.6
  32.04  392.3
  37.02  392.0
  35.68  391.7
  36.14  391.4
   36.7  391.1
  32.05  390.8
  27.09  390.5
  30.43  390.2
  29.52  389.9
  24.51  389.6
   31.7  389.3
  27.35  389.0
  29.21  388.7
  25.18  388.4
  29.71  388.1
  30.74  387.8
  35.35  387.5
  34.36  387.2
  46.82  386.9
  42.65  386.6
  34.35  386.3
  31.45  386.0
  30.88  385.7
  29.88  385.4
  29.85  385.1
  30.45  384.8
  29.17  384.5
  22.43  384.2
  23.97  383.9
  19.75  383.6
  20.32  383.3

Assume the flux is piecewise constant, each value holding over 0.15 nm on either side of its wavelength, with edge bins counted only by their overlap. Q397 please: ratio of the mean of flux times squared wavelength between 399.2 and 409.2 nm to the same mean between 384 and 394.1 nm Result 1.19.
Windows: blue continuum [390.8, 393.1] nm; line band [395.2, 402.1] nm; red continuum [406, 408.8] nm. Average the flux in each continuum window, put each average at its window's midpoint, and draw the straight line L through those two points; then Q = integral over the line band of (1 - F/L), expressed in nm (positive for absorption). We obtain 0.62 nm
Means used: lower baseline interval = 33.6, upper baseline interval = 34.4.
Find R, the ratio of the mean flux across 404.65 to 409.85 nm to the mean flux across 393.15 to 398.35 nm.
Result 1.2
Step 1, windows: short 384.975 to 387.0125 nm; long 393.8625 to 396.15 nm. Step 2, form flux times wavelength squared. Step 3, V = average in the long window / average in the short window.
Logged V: 0.95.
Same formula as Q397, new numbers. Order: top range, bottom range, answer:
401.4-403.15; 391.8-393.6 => 1.23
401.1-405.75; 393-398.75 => 1.26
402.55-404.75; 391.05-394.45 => 1.19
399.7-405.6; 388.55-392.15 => 1.17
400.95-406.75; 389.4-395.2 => 1.18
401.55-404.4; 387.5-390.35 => 1.32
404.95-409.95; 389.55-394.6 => 1.17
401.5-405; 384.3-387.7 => 1.14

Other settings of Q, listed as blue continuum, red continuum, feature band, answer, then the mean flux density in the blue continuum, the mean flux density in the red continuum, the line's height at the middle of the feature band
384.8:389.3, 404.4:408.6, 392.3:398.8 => 0.83 nm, 32.6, 34.3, 33.4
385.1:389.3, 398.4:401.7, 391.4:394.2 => 0.19 nm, 32.8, 33.5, 33.1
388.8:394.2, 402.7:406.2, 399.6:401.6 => 0.03 nm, 30.6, 34.8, 33.6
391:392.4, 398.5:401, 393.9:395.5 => 0.14 nm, 35.6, 33.9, 35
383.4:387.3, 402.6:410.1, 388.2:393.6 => 0.24 nm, 31.1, 34.1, 31.9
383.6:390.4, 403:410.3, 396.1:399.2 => 0.38 nm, 30.6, 33.8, 32.4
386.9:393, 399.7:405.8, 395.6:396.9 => 0.19 nm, 31.6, 34.6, 33.1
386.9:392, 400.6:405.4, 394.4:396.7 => 0.16 nm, 31.6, 34.7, 33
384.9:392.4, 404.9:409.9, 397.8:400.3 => 0.00 nm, 32.4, 33.7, 33.1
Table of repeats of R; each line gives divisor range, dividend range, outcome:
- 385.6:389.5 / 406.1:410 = 1.01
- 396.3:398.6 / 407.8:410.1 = 1.22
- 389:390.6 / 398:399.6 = 1.15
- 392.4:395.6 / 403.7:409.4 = 1.14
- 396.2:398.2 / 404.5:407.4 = 1.33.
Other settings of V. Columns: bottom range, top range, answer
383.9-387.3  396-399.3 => 0.94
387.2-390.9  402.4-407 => 1.28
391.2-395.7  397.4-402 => 1.05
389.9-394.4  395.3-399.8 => 0.98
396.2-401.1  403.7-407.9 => 1.18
